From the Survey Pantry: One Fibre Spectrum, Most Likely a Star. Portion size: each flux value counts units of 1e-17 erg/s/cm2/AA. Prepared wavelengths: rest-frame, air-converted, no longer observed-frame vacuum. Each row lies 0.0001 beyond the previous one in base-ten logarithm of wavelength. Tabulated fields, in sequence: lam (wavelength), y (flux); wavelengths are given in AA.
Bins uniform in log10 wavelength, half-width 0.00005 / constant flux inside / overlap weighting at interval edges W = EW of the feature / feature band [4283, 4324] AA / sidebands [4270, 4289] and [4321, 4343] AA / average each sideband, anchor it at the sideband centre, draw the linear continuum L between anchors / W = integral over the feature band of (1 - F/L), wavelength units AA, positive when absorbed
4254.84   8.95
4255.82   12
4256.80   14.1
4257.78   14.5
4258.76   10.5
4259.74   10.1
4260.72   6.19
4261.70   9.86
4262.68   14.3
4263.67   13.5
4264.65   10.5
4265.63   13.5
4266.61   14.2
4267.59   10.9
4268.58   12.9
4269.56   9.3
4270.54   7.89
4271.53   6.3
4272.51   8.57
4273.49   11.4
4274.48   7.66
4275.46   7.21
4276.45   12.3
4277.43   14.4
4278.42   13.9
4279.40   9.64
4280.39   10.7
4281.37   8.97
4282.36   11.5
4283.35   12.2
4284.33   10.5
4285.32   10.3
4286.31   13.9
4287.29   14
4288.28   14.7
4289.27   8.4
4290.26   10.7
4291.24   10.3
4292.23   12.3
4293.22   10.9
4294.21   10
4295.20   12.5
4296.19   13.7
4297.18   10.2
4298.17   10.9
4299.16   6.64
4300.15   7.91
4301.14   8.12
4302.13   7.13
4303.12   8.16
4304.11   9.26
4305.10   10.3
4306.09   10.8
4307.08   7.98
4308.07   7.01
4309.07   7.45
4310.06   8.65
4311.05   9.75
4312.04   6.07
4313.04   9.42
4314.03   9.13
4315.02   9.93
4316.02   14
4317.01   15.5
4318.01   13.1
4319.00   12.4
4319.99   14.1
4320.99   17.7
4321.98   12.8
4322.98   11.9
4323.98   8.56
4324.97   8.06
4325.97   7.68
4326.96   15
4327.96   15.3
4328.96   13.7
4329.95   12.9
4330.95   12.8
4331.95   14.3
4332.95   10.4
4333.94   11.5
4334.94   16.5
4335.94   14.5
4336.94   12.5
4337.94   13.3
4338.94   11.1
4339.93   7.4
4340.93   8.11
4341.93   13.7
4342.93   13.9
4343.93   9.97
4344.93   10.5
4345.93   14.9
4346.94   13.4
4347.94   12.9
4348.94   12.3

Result 2.6 AA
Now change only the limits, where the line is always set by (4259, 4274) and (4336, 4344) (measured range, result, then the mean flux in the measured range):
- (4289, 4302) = 1.0 AA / 10.1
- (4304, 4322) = 0.6 AA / 10.8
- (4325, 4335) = -1.1 AA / 12.6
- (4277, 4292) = -1.1 AA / 11.6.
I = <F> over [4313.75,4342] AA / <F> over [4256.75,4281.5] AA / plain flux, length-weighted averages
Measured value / 1.14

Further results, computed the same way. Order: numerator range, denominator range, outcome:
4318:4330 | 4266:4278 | 1.22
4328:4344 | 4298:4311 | 1.47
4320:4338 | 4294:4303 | 1.33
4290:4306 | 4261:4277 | 0.94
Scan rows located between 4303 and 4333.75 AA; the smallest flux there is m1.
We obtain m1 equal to 6.07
